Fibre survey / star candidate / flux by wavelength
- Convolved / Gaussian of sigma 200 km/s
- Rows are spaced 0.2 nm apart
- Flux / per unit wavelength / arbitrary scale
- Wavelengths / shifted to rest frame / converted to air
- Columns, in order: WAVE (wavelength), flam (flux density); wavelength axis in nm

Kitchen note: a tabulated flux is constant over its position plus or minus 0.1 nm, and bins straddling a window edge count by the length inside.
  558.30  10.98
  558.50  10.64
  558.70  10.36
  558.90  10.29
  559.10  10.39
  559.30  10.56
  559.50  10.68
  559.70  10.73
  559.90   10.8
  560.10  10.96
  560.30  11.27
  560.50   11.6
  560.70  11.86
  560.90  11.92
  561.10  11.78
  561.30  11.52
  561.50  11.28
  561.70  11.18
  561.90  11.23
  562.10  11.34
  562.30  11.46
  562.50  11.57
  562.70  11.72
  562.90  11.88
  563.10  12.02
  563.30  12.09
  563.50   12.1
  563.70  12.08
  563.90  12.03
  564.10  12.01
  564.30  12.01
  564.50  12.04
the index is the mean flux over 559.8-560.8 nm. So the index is 11.3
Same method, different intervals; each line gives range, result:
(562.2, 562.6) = 11.5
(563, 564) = 12.1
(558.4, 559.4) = 10.4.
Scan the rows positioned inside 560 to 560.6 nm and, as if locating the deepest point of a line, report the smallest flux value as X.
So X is 10.96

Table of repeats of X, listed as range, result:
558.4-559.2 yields 10.29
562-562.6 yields 11.34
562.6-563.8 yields 11.72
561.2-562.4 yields 11.18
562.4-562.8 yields 11.57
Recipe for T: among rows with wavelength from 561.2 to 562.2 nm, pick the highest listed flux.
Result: 11.52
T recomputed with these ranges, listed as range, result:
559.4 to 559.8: 10.73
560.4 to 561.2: 11.92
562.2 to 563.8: 12.1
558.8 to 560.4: 11.27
